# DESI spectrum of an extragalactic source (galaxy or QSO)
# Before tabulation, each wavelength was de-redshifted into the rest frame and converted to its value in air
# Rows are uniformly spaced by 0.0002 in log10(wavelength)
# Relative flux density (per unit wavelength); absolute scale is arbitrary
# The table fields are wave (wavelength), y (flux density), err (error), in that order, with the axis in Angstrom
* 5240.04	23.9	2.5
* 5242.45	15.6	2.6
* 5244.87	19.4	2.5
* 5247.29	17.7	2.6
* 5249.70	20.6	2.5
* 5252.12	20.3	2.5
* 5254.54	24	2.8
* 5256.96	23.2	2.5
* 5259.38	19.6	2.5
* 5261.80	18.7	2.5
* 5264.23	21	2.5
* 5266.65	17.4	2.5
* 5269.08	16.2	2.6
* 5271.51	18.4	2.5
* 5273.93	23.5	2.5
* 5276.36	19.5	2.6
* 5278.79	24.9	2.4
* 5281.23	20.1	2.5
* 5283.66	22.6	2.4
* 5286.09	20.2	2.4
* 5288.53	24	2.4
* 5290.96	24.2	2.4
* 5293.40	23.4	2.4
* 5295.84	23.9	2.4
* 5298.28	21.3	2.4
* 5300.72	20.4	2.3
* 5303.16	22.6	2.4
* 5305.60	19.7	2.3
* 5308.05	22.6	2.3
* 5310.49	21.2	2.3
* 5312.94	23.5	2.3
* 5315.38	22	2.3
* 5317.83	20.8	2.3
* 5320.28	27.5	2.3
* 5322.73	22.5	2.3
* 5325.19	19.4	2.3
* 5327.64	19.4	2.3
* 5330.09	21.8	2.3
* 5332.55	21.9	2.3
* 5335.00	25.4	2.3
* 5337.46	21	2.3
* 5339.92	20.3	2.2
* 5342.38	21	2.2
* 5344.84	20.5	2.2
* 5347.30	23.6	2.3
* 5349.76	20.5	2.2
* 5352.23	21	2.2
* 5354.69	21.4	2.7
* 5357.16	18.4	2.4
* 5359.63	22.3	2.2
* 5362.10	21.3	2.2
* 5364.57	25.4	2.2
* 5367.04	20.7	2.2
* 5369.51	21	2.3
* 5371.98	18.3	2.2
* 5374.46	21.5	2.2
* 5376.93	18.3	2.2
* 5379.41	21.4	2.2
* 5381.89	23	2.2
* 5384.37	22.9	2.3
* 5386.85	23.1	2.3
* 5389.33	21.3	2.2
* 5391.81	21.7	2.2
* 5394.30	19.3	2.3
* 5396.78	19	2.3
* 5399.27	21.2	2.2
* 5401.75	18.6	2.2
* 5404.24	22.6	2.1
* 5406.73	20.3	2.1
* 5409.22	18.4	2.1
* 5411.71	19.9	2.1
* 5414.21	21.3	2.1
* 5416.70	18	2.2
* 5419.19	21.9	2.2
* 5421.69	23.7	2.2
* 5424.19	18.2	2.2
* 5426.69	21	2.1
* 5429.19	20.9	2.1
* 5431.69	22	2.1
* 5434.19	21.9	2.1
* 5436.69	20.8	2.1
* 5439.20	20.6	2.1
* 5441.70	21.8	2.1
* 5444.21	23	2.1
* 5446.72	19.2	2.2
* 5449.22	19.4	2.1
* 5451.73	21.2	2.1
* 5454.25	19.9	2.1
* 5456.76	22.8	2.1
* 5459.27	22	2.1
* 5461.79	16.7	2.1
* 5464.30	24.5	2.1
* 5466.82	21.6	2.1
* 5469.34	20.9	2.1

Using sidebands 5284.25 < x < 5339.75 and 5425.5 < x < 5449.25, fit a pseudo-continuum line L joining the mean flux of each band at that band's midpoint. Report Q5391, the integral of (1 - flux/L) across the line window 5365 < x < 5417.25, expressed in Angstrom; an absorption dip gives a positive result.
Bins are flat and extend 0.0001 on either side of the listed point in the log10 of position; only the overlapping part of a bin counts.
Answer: 2.10 Angstrom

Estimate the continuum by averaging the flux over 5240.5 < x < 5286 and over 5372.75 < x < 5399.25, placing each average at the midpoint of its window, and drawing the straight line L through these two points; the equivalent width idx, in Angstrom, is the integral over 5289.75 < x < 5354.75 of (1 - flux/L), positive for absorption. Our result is -4.19 Angstrom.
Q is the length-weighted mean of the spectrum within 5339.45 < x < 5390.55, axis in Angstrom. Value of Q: 21.3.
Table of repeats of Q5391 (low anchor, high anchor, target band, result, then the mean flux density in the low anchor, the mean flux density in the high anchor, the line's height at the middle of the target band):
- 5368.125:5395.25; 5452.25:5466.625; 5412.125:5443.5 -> 0.2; 21.1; 21.2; 21.2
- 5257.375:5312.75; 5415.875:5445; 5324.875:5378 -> 0.1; 21.2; 21.2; 21.2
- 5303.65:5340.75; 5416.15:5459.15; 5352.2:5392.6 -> 0.4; 22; 21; 21.6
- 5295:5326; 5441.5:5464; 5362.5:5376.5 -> 0.2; 22.1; 20.8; 21.6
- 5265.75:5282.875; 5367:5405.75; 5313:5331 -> -1.4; 20.1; 20.9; 20.4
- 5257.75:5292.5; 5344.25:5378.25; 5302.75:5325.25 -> -1.5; 20.8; 21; 20.9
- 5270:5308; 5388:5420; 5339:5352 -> -0.1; 21.9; 20.3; 21.1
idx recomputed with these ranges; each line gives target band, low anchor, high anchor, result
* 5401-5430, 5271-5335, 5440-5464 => 1.0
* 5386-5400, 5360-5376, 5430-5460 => 0.3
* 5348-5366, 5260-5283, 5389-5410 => -1.2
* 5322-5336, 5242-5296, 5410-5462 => -0.6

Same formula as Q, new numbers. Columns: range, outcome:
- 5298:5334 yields 21.8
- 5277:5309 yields 22.2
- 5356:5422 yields 20.9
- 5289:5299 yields 23.4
